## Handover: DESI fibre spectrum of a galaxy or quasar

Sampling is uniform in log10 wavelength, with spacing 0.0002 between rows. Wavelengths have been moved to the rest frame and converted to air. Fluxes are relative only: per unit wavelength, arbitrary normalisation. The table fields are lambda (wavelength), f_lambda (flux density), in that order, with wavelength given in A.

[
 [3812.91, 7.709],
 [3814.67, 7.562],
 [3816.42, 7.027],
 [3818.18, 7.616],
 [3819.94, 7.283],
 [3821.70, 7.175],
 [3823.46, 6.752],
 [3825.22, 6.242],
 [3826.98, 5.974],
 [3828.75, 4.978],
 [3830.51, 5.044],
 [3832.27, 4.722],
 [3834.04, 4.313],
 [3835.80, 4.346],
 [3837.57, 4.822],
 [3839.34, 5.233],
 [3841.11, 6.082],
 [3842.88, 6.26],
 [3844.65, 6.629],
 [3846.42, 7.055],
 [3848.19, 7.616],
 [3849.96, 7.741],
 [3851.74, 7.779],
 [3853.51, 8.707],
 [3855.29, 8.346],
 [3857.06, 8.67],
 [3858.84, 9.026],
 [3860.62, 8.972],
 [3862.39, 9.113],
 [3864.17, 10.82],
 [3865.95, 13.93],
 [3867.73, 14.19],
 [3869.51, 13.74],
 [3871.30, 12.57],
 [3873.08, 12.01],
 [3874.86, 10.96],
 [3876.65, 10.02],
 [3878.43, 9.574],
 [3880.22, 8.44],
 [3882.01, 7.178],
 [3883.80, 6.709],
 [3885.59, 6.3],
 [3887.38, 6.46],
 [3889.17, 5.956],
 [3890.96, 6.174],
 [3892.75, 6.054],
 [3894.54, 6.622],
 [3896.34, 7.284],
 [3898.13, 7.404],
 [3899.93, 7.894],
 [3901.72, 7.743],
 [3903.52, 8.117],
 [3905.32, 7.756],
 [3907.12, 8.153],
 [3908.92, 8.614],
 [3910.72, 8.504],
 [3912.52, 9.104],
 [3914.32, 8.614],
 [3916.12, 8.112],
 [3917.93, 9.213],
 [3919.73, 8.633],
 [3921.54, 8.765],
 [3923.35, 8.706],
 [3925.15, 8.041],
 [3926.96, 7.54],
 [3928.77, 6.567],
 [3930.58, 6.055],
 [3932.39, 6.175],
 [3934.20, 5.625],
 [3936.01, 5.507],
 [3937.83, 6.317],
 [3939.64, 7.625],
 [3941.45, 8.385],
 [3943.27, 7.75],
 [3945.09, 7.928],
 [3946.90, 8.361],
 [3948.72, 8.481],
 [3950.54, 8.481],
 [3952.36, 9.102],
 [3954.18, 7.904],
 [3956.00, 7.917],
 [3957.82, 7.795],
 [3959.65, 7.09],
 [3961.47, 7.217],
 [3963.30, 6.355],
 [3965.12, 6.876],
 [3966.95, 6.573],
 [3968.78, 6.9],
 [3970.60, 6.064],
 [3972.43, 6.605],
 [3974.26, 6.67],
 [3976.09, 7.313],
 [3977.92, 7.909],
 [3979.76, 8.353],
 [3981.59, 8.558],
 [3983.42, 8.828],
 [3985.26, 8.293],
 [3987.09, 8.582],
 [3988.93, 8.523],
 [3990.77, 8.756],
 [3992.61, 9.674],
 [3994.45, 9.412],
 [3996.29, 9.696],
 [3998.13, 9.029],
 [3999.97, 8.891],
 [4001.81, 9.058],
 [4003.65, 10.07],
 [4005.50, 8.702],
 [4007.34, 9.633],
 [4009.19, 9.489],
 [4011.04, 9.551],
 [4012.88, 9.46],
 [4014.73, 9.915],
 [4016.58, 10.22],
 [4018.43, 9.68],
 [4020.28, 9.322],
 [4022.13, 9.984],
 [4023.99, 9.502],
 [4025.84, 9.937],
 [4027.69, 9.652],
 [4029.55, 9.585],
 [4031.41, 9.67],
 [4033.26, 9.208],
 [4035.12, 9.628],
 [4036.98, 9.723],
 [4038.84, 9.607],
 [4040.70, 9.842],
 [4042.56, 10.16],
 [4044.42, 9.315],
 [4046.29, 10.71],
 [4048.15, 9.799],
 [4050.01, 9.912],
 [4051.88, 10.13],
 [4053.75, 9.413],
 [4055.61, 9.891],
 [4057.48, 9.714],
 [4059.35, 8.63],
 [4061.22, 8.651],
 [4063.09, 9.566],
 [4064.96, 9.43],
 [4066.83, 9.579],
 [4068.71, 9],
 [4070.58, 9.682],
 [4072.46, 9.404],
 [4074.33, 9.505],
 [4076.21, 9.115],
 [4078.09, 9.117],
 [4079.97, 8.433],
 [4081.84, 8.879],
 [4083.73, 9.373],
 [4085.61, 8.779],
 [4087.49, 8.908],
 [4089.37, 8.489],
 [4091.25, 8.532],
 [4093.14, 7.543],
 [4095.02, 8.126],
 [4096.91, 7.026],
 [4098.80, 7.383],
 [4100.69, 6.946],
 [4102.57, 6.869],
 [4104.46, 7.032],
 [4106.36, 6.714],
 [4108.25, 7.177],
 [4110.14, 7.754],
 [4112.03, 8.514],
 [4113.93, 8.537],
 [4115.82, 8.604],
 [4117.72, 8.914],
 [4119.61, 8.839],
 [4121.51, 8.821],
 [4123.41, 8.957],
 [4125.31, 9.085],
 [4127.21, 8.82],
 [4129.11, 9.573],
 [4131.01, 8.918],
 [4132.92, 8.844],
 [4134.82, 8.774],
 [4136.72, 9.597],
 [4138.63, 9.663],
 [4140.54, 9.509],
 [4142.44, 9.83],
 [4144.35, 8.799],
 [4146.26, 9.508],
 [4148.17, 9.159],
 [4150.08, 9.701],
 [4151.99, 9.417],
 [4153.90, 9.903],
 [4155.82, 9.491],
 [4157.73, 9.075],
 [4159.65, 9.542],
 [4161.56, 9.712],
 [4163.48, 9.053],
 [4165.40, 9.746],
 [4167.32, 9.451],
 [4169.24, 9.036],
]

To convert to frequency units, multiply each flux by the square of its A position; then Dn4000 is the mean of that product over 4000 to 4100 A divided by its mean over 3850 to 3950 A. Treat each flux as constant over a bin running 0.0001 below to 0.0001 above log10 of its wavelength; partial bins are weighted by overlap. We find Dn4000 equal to 1.2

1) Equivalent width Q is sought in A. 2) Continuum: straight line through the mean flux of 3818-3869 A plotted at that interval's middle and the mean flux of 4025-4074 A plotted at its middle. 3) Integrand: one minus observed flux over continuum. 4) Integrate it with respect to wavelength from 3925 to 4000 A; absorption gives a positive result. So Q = 8.8 A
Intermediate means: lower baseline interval 7.48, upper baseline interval 9.61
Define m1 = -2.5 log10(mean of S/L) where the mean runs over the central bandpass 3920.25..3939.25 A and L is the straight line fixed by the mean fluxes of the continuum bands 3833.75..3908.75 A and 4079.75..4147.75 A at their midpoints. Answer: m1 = 0.18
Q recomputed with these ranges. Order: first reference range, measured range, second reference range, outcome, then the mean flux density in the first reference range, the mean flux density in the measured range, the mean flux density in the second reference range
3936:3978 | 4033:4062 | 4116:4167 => -4.7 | 7.41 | 9.66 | 9.27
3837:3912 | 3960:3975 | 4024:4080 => 3.9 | 8.38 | 6.68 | 9.55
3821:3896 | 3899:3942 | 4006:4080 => 3.5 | 7.84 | 7.73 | 9.58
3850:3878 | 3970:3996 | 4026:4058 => 4.8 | 10.5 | 8.17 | 9.77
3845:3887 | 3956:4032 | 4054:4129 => 2.9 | 9.47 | 8.61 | 8.59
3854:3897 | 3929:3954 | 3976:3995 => 4.1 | 9.13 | 7.36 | 8.6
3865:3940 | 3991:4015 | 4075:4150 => -2.7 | 8.31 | 9.4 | 8.57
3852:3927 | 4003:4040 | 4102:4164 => -3.3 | 8.78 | 9.62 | 8.88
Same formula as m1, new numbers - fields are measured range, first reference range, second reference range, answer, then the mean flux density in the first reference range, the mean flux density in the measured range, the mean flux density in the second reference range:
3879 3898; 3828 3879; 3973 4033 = 0.252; 8.4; 6.79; 9.11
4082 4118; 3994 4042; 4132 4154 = 0.185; 9.56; 7.96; 9.38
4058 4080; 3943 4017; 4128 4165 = -0.039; 8.34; 9.21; 9.38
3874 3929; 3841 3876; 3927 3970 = 0.070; 9.6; 7.92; 7.26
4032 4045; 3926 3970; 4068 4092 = -0.142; 7.27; 9.66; 9.02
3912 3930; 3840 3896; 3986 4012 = 0.078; 8.67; 8.27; 9.22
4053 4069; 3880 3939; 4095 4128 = -0.188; 7.39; 9.33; 8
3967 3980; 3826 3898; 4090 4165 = 0.174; 7.91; 7.02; 8.68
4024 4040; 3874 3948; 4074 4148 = -0.172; 7.68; 9.62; 8.56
